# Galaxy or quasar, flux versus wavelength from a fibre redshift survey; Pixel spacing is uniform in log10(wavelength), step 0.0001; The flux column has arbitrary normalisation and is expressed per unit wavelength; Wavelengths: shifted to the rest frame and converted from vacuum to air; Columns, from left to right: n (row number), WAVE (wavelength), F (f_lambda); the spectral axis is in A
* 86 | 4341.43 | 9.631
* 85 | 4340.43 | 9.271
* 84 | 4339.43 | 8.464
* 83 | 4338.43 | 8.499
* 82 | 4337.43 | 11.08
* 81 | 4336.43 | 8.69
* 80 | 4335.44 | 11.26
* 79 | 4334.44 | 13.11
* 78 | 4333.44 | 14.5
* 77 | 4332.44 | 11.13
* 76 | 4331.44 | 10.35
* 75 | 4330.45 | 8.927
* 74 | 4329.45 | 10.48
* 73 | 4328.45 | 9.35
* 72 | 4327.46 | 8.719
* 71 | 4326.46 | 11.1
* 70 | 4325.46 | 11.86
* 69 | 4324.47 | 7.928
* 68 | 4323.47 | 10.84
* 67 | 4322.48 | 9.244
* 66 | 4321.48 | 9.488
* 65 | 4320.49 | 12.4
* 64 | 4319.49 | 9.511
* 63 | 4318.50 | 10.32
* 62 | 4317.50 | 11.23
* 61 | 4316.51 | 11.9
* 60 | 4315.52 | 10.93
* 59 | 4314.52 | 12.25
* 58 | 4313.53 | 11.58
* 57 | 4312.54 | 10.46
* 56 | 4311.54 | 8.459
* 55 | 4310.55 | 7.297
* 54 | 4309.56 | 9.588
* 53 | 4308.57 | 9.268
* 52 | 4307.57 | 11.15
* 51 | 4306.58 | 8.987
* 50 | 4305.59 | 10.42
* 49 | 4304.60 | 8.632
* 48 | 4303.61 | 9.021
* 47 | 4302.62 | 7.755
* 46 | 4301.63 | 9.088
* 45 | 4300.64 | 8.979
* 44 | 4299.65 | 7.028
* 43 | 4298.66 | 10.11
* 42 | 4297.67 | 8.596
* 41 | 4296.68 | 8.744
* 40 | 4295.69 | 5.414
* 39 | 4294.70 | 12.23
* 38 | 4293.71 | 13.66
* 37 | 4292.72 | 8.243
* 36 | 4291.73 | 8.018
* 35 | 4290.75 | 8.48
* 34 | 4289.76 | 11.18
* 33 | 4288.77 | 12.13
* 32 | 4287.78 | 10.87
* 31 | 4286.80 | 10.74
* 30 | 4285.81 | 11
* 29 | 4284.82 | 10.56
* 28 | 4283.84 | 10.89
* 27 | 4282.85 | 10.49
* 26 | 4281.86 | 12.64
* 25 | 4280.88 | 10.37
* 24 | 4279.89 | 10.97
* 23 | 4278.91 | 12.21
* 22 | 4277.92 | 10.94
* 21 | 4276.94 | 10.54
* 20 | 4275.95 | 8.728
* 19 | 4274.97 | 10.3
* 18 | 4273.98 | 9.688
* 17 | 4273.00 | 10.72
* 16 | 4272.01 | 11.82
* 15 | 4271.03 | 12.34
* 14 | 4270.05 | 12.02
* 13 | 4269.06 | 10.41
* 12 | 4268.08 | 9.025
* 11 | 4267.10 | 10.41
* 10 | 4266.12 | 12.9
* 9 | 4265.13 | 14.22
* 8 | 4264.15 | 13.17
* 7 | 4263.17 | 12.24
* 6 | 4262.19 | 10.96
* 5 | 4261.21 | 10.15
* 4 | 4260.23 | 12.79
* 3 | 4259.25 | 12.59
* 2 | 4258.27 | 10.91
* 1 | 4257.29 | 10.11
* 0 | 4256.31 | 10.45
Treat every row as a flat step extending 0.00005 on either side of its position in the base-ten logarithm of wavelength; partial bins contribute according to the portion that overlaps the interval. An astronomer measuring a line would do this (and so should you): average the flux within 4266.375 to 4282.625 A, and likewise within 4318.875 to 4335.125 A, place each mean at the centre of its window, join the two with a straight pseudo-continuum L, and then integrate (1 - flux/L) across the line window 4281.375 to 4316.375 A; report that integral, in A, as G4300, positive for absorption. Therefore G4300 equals 2.8 A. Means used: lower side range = 10.8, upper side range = 10.6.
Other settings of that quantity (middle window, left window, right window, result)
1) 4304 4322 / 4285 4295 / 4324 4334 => 0.5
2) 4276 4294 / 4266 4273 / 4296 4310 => -0.9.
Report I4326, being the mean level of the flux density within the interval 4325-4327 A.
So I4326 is 11.4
